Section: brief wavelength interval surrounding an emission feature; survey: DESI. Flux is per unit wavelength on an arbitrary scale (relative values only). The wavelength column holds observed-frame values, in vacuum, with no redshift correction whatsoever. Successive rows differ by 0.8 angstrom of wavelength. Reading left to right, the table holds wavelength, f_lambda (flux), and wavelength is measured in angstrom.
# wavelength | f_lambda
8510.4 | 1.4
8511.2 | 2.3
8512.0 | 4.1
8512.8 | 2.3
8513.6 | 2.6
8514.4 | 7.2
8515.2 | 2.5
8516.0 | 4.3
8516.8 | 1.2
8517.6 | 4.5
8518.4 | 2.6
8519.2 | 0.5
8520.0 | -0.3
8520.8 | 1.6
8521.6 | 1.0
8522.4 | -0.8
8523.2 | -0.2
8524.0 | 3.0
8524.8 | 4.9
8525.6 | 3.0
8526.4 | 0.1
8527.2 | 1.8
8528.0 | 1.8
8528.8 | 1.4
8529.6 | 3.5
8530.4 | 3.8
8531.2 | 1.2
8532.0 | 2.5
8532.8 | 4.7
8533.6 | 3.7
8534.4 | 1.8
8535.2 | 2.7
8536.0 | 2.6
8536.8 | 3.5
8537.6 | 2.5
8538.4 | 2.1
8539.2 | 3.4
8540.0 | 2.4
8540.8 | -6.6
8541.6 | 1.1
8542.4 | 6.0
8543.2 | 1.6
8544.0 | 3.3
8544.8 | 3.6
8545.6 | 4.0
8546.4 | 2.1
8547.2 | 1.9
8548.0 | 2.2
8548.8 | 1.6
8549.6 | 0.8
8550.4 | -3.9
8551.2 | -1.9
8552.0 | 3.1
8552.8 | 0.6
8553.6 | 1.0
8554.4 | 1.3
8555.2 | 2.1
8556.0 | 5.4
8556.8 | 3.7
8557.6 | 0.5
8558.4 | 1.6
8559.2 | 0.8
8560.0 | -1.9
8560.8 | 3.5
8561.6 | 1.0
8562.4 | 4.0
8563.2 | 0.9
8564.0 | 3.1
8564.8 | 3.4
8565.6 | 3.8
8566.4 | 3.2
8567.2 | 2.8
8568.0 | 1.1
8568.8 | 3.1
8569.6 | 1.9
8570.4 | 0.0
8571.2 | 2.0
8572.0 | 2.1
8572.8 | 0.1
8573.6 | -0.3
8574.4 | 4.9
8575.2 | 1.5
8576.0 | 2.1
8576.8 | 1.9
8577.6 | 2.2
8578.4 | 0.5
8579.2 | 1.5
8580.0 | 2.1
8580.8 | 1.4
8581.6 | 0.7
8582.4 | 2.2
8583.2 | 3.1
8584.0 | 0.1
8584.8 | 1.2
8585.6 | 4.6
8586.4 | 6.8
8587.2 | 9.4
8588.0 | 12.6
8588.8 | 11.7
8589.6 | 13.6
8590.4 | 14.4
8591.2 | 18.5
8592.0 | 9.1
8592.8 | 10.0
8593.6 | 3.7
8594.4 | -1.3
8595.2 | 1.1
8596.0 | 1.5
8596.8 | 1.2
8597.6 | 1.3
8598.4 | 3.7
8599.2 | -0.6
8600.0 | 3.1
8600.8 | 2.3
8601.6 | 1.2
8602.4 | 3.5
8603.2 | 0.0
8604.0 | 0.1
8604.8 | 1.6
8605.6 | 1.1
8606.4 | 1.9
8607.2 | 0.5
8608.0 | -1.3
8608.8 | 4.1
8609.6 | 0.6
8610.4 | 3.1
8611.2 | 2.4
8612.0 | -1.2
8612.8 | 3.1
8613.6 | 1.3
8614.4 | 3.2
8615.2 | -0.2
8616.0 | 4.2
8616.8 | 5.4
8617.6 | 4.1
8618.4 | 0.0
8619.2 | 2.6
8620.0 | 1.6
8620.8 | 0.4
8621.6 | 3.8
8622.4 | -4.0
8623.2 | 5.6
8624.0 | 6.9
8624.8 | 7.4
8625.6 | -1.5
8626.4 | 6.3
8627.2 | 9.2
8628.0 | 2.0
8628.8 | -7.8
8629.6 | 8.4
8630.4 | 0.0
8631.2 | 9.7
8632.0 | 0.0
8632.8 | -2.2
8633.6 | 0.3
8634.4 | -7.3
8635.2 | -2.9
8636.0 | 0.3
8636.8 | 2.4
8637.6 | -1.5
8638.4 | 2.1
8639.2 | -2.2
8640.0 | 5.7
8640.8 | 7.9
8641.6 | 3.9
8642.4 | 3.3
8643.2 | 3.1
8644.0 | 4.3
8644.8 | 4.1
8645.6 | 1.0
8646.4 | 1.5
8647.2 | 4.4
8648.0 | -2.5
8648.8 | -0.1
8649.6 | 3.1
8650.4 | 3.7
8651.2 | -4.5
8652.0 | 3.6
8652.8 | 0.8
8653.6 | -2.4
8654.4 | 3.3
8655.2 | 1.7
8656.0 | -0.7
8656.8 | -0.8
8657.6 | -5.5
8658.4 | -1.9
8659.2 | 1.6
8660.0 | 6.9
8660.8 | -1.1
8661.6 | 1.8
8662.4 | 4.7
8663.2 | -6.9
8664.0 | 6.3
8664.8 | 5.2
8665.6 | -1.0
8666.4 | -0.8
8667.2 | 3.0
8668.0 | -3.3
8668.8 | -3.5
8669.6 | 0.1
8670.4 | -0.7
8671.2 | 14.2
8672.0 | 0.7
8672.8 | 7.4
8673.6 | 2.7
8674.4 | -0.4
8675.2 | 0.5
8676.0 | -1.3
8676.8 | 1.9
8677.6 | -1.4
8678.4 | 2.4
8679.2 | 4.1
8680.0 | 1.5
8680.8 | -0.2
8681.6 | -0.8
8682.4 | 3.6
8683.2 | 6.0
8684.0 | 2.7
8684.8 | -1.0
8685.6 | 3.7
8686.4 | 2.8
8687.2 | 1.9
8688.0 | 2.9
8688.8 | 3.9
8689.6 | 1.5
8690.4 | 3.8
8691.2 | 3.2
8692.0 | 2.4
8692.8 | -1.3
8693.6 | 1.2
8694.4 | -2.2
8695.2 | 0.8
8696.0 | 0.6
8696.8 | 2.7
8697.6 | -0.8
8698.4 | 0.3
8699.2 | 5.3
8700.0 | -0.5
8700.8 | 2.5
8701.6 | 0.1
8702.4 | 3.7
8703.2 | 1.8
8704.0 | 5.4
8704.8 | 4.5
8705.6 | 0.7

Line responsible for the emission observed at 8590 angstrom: H-beta 4861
